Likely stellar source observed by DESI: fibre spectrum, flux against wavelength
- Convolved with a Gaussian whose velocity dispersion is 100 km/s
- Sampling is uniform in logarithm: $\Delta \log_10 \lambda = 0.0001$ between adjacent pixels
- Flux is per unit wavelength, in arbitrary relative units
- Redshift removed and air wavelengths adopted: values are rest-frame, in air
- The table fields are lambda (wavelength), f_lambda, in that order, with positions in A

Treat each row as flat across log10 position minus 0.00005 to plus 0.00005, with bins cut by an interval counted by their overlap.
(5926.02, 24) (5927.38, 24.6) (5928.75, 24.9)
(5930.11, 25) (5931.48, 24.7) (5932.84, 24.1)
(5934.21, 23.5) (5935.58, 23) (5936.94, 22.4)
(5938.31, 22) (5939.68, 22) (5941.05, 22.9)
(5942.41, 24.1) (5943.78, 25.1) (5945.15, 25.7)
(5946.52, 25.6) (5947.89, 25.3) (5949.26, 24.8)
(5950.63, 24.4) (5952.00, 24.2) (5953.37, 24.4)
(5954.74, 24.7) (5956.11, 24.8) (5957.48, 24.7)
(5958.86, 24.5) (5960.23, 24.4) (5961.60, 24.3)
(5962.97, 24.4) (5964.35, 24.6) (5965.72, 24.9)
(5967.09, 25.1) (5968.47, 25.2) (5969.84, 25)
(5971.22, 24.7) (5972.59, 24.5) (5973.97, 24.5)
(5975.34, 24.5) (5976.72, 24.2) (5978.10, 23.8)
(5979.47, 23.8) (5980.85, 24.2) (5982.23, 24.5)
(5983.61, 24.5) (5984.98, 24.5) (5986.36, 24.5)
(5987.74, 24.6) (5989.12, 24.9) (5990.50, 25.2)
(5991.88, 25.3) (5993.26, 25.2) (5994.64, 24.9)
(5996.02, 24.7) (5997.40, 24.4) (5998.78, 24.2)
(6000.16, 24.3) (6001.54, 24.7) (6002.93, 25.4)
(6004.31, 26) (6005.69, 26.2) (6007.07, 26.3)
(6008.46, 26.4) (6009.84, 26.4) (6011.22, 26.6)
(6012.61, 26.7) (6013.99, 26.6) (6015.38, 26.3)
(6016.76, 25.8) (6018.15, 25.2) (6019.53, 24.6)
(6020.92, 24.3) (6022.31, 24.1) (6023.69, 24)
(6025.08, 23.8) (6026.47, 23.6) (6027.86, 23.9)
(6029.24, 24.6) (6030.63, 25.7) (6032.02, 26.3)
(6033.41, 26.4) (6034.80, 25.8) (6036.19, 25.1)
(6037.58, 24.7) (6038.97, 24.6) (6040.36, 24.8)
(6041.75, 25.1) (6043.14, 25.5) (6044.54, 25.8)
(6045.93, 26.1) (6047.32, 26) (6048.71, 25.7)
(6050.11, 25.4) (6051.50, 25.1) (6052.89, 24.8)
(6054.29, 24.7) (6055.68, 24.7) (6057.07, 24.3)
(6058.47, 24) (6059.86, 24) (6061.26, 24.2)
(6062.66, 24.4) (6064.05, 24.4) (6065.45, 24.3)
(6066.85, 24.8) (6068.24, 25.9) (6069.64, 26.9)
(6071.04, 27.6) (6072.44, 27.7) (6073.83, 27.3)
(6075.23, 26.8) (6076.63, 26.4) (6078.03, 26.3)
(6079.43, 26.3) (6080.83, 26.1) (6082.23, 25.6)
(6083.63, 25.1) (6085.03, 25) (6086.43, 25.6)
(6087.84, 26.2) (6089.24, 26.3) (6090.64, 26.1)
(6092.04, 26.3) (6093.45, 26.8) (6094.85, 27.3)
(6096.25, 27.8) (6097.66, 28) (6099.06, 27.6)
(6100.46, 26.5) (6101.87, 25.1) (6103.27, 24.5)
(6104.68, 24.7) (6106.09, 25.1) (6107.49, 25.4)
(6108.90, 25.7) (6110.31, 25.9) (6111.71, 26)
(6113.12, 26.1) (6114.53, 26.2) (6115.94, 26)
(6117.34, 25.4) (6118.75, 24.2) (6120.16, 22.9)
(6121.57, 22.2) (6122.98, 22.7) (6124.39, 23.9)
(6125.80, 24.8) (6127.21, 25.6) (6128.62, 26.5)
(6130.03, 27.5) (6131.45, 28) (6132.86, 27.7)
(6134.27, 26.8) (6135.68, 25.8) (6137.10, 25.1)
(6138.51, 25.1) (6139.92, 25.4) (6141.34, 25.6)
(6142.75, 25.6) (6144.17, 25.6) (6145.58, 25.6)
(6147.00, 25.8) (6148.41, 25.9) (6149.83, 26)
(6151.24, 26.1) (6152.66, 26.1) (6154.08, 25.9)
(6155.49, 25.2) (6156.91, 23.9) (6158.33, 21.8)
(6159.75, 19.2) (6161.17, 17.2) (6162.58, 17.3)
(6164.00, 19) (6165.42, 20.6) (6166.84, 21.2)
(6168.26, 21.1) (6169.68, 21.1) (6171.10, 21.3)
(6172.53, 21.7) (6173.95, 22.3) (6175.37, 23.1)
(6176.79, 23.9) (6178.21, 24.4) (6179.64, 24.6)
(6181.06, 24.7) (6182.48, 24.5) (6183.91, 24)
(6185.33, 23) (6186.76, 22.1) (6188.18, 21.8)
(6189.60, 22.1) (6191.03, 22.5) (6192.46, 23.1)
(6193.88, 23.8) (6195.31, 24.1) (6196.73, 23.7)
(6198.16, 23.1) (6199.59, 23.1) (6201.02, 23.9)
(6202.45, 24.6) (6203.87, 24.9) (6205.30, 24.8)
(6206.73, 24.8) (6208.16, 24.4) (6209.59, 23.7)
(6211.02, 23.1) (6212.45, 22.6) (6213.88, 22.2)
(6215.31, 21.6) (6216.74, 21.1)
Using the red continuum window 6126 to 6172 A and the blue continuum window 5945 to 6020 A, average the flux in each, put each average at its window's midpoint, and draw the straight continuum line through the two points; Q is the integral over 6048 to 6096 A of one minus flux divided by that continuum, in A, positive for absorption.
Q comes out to -2.3 A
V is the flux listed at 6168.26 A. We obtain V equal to 21.1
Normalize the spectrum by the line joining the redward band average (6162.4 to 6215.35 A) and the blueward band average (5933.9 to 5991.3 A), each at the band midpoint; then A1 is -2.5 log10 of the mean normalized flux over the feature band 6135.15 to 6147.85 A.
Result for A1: -0.10 mag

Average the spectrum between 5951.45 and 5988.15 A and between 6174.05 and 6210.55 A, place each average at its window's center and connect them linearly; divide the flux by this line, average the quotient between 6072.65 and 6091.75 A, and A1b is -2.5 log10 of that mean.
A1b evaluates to -0.09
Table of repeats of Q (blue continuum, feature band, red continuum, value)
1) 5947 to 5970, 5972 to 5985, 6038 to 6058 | 0.27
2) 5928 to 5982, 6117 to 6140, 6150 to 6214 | -1.96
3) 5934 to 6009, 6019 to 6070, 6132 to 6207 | -1.48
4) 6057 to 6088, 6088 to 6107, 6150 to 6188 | -1.12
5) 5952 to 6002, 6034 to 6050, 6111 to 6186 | -0.64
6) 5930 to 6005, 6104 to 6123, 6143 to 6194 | -1.27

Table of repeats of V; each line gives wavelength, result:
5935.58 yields 23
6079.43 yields 26.3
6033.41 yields 26.4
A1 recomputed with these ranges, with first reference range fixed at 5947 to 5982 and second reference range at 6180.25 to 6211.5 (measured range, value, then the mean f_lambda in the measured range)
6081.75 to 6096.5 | -0.09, 26.2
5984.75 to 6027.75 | -0.03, 25.1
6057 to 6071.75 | -0.04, 25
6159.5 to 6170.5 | 0.21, 19.6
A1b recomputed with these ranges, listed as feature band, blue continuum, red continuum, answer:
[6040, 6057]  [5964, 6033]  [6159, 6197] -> -0.05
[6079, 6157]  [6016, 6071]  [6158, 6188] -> -0.11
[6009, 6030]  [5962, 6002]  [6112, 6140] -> -0.01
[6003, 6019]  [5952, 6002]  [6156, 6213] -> -0.08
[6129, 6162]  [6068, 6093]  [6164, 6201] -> -0.04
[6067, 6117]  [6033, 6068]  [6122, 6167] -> -0.06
